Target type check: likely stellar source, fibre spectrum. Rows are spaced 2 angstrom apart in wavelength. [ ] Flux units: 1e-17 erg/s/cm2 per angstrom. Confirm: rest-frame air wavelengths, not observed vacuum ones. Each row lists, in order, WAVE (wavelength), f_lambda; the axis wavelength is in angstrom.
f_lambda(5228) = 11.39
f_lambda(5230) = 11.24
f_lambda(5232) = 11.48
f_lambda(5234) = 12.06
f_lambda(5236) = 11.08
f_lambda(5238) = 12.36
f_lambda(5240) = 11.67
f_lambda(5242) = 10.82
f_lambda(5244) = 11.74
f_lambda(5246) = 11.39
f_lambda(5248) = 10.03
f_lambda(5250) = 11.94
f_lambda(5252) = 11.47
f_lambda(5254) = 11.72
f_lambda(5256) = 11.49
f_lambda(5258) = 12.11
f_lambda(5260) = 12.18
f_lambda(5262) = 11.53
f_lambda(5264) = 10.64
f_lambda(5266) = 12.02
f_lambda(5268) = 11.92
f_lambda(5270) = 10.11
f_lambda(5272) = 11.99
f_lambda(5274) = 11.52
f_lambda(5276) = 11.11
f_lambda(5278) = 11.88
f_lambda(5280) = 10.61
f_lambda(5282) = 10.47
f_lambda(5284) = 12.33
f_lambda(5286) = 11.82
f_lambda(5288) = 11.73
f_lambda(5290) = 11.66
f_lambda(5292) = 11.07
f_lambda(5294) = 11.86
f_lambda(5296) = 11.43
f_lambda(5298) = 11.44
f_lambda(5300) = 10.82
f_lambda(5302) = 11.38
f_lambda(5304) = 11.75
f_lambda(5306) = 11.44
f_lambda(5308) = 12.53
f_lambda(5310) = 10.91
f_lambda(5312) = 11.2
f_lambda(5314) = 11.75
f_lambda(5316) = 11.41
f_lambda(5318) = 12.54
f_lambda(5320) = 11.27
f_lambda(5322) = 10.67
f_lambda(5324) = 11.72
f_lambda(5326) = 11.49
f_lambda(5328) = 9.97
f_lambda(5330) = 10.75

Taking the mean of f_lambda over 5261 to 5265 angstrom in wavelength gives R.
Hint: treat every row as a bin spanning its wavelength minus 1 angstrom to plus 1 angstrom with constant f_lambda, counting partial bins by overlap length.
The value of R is 11.1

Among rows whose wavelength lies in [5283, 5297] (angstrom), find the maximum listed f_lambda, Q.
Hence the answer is 12.33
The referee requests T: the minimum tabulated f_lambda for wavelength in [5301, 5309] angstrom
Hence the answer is 11.38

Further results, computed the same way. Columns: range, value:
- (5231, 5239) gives 11.08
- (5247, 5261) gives 10.03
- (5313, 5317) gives 11.41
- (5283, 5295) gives 11.07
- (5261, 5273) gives 10.11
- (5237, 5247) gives 10.82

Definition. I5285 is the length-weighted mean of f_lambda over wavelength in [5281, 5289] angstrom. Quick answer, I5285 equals 11.6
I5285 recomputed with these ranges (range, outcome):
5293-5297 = 11.6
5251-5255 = 11.6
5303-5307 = 11.6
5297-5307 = 11.4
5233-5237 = 11.6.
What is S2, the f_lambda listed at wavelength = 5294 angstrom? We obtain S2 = 11.86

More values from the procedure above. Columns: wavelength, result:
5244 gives 11.74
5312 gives 11.2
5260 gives 12.18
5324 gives 11.72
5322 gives 10.67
